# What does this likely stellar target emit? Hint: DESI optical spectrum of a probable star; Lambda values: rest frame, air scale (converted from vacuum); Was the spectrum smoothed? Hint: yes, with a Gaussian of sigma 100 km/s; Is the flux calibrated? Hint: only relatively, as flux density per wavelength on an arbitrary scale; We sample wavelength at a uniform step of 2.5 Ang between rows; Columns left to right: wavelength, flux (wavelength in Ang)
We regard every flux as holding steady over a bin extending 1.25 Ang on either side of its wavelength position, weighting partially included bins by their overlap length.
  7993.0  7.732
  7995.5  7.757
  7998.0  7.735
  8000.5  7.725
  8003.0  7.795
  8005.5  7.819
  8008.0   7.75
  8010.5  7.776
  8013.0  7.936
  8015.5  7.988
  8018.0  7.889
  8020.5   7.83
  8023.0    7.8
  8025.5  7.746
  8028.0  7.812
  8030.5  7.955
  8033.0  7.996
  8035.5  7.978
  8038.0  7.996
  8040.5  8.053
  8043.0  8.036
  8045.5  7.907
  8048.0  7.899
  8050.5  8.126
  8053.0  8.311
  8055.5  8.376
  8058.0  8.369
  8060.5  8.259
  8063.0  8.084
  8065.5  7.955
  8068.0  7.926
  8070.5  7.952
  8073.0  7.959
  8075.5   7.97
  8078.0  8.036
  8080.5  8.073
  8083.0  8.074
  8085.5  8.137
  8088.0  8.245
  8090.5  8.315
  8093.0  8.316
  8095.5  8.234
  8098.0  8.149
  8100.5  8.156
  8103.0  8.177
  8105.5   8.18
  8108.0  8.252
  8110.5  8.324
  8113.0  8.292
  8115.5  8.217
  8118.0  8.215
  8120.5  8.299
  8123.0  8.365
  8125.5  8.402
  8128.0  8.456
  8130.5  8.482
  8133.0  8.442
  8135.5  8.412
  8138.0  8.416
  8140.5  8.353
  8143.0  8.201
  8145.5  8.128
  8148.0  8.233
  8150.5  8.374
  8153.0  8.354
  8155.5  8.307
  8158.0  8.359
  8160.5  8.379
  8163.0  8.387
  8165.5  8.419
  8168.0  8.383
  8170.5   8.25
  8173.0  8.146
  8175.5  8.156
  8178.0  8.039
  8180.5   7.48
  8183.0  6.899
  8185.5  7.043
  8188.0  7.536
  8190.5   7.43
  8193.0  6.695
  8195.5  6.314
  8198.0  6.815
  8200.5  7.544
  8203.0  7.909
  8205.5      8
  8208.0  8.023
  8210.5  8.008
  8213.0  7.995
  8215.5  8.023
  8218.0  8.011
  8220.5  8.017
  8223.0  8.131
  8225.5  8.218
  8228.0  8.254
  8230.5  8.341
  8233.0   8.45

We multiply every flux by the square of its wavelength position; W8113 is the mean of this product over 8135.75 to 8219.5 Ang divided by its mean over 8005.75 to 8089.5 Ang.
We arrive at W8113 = 1.02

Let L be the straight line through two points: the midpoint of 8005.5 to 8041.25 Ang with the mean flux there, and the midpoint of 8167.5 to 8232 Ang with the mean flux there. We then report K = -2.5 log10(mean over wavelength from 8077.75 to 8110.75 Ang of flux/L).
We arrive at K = -0.049 mag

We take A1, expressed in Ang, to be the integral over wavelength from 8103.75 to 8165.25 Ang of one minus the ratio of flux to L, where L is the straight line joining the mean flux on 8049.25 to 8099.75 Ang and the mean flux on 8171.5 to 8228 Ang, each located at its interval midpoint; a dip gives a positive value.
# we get -3.2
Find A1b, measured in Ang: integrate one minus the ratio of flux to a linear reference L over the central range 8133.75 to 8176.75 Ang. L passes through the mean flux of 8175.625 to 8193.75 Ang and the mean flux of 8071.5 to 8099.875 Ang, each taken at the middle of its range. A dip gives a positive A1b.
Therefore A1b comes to -4.03 Ang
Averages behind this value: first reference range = 8.14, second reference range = 7.37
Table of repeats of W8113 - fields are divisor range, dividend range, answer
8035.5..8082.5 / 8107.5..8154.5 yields 1.05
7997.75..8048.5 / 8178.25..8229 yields 1.01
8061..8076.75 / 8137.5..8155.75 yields 1.06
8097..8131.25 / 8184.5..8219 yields 0.93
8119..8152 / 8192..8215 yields 0.91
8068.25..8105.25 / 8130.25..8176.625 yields 1.04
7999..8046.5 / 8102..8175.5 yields 1.09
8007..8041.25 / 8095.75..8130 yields 1.07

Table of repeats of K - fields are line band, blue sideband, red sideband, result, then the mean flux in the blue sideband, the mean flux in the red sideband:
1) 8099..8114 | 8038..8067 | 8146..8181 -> -0.006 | 8.12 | 8.25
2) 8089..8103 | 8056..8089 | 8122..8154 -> -0.006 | 8.09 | 8.36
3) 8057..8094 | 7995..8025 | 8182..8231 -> -0.047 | 7.82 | 7.65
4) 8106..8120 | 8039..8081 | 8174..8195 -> -0.065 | 8.08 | 7.38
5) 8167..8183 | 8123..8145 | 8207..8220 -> 0.029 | 8.38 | 8.01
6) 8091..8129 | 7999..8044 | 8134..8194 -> -0.040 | 7.88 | 8.02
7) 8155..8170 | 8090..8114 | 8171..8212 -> -0.083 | 8.24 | 7.52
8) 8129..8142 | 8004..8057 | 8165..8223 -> -0.084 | 7.95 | 7.7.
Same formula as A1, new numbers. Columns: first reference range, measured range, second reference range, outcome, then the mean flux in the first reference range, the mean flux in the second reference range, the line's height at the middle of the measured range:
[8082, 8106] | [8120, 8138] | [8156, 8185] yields -0.6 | 8.2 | 8.06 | 8.14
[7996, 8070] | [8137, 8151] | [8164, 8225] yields -0.9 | 7.96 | 7.73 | 7.8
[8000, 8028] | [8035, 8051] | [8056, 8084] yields -0.1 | 7.83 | 8.07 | 7.95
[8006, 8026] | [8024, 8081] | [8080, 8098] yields -0.1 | 7.84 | 8.2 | 8.02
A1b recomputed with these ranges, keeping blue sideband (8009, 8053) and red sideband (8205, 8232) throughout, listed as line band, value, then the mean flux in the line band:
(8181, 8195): 1.7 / 7.1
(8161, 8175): -0.4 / 8.31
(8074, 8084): -0.1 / 8.04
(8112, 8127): -0.5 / 8.3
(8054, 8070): -0.4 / 8.15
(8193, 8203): 1.3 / 6.99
